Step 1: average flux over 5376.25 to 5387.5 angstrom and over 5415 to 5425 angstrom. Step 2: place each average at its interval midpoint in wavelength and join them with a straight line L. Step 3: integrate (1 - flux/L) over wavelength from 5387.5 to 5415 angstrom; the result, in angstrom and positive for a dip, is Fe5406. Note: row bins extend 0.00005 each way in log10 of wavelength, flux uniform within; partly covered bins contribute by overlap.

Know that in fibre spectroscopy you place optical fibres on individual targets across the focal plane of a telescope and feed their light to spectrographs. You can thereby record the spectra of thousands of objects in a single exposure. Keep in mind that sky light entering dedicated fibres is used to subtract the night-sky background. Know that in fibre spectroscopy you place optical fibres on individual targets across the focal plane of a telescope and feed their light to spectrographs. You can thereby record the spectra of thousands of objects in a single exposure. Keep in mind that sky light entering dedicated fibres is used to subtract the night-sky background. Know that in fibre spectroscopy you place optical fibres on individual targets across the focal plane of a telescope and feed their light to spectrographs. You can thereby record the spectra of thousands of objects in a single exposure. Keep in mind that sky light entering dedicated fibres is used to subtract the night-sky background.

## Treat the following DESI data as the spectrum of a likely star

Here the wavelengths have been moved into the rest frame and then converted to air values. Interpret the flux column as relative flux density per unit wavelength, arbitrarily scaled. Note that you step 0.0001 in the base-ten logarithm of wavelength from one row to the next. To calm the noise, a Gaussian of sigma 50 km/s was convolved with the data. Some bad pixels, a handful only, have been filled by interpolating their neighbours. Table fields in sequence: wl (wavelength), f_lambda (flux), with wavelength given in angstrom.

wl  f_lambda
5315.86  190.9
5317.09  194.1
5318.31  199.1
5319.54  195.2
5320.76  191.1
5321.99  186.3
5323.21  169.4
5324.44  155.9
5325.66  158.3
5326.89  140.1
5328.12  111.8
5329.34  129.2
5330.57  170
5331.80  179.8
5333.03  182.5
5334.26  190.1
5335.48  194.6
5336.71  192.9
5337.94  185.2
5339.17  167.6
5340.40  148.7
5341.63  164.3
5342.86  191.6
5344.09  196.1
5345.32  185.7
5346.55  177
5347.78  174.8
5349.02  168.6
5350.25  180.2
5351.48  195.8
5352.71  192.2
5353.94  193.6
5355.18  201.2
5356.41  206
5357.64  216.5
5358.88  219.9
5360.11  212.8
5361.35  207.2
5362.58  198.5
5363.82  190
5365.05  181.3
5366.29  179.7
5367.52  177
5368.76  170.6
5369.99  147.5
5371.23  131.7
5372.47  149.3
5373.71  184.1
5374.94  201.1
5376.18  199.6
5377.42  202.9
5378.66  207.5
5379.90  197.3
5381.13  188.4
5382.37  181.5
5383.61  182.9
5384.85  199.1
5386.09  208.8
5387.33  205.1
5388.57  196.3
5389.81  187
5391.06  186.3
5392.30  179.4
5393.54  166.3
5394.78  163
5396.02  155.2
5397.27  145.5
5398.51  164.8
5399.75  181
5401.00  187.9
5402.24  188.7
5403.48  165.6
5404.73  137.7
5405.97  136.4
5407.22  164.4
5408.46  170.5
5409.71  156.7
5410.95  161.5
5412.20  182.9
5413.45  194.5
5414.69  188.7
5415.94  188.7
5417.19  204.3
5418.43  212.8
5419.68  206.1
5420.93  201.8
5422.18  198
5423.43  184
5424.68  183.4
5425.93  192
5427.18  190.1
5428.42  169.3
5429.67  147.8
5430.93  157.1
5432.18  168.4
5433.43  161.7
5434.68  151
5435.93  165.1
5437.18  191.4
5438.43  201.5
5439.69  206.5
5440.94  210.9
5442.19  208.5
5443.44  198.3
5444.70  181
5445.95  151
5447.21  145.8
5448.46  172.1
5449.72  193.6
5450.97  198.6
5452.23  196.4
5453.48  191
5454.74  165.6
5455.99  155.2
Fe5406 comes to 3.6 angstrom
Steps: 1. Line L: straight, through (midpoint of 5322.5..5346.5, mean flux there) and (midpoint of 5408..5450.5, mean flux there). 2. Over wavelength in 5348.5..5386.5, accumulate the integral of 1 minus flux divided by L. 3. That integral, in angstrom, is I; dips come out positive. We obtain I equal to -3.4 angstrom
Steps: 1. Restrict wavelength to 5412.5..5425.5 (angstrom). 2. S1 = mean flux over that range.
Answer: 196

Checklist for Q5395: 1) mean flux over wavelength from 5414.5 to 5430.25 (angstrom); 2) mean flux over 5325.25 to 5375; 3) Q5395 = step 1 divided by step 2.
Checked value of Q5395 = 1.06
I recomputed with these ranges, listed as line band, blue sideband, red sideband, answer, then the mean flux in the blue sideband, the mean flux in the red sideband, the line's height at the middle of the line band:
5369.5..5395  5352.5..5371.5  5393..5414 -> -0.9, 190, 166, 178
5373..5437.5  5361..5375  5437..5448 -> 0.3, 175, 188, 181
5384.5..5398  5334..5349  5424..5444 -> 0.0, 180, 181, 181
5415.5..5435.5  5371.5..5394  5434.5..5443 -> 1.1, 189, 193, 192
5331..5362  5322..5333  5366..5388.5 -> -4.2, 155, 185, 166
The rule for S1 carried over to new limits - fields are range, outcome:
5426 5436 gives 165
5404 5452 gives 180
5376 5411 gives 178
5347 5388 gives 189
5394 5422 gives 176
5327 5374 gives 180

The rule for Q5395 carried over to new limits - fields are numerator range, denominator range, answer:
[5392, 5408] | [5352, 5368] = 0.83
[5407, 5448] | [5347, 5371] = 0.96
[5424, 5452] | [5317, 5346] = 1.03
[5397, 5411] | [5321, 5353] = 0.95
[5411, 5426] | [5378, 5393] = 1.00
